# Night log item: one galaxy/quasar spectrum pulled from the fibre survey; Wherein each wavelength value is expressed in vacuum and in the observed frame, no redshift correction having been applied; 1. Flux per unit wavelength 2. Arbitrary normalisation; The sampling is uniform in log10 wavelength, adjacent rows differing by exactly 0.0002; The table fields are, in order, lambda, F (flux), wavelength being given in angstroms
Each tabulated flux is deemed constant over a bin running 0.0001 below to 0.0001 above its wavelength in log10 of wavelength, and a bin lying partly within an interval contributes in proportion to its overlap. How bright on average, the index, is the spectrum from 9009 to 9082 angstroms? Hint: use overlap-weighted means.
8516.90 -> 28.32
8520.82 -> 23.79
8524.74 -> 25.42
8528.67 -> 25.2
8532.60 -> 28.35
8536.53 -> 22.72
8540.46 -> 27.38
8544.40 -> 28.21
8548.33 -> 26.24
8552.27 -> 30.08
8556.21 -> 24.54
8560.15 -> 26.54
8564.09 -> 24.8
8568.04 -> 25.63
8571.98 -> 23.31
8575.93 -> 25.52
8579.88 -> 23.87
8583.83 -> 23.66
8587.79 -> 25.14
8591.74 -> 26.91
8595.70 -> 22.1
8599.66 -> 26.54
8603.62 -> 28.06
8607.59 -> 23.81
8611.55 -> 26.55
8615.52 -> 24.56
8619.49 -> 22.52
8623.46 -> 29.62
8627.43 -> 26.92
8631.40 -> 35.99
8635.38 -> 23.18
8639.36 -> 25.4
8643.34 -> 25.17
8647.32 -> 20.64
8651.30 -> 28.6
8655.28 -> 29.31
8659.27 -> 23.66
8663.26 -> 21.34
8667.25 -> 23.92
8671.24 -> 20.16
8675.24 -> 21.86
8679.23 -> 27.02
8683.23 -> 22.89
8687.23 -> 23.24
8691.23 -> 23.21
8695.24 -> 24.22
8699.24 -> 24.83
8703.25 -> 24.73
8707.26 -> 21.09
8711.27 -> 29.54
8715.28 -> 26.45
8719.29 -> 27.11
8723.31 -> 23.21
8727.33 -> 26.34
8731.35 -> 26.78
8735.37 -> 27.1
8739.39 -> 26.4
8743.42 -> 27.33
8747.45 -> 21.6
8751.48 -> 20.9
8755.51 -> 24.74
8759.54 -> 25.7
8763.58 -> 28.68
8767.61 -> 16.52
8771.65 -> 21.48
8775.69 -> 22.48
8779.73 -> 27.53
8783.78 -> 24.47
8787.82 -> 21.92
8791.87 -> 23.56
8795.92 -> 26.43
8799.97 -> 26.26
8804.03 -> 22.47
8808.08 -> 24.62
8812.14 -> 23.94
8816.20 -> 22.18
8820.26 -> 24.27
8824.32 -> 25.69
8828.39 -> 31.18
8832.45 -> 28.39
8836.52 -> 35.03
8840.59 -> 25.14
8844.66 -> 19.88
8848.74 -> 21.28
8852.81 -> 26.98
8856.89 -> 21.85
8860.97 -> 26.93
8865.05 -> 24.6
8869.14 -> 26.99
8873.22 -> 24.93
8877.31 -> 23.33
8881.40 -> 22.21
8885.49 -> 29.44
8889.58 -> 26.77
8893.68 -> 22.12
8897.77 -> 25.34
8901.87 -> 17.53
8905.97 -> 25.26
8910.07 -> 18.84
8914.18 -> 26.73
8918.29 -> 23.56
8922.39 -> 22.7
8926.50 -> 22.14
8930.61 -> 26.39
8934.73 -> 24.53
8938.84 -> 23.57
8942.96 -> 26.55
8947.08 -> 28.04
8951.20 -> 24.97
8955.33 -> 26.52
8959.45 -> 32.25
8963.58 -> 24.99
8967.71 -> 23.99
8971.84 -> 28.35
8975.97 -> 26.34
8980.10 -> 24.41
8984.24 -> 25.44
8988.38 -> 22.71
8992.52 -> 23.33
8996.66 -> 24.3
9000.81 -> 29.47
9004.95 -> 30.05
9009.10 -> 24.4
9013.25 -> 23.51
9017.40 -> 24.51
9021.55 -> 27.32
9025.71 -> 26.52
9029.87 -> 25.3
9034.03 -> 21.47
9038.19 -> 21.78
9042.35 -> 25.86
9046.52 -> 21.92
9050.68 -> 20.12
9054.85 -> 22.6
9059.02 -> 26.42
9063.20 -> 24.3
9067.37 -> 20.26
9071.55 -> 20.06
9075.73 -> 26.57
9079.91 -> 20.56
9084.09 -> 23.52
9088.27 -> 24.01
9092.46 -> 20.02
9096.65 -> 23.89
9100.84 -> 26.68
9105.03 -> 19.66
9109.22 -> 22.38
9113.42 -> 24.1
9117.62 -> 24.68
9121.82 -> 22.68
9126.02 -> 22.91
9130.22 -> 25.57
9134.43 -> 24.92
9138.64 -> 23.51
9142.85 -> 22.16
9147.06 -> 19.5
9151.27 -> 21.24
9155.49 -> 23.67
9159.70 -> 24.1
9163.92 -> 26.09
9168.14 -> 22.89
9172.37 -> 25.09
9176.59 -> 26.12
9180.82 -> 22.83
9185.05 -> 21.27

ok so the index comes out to 23.5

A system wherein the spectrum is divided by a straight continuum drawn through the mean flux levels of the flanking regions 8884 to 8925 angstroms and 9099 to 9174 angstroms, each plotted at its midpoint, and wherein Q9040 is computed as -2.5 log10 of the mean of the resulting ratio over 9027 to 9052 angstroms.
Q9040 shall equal 0.03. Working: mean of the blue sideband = 23.7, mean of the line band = 22.9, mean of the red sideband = 23.4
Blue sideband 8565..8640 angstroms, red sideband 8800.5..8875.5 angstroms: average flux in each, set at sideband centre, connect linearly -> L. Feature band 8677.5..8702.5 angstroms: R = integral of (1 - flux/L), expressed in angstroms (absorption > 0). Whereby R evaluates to 1.3 angstroms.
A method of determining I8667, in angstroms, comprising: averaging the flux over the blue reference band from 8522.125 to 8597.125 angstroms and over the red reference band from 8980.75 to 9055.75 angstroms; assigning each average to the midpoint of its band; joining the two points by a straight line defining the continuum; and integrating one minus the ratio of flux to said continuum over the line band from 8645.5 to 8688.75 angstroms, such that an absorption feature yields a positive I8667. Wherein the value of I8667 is 2.4 angstroms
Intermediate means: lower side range 25.6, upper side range 24.5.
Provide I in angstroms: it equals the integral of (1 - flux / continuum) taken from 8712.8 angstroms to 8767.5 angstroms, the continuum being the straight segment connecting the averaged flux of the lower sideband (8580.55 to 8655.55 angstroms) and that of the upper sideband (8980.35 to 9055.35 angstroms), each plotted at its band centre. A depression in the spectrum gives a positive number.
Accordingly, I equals 0.46 angstroms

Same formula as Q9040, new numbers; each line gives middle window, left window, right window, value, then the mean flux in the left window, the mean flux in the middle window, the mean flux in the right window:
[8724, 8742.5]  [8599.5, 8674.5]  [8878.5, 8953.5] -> -0.058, 25.5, 26.4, 24.3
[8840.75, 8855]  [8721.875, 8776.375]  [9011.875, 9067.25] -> 0.051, 24.3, 23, 23.8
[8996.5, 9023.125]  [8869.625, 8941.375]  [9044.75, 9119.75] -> -0.133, 23.9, 26.3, 22.9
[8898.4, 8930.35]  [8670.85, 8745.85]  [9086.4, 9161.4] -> 0.060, 25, 22.8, 23.1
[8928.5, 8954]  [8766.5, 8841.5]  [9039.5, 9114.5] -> -0.075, 25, 25.7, 22.9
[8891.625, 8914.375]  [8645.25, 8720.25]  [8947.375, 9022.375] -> 0.147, 24.4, 22.3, 26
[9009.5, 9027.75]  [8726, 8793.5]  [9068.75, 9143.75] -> -0.084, 24.3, 25.4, 23.2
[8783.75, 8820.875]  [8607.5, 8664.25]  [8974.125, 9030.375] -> 0.078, 26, 24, 25.5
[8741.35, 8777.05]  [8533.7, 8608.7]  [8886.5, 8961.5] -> 0.083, 25.6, 23.3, 24.7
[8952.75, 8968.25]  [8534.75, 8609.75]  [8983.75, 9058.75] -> -0.105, 25.5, 27.2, 24.5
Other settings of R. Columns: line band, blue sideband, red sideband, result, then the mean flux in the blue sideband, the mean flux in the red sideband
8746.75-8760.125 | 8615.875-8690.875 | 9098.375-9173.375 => 0.8 angstroms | 25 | 23.4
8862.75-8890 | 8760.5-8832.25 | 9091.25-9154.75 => -1.5 angstroms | 24.5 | 23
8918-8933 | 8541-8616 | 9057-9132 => 0.2 angstroms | 25.6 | 23.2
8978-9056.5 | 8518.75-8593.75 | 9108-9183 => -1.4 angstroms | 25.7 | 23.6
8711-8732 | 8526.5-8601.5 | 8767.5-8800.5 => -1.8 angstroms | 25.6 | 23.7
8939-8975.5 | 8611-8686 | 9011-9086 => -4.4 angstroms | 25.2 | 23.5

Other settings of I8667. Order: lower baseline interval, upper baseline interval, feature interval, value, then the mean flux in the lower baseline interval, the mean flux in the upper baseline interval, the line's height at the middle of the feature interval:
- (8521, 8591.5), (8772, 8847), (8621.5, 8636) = -2.2 angstroms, 25.7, 25.2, 25.5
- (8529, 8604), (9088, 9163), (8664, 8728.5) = 2.1 angstroms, 25.7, 23.1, 25.1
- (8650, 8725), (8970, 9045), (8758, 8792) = 1.6 angstroms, 24.5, 25.2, 24.7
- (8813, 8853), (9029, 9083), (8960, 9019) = -4.6 angstroms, 25.9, 22.8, 23.7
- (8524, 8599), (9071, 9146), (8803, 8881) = -2.7 angstroms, 25.6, 23.2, 24.4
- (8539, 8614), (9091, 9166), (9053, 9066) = -0.4 angstroms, 25.7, 23.2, 23.5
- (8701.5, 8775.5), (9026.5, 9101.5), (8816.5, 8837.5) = -3.3 angstroms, 24.7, 23.1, 24.3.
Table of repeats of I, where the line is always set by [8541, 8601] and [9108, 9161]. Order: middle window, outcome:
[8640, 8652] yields 0.38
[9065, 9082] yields 1.12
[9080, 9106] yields 0.49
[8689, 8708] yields 0.95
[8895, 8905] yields 0.94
